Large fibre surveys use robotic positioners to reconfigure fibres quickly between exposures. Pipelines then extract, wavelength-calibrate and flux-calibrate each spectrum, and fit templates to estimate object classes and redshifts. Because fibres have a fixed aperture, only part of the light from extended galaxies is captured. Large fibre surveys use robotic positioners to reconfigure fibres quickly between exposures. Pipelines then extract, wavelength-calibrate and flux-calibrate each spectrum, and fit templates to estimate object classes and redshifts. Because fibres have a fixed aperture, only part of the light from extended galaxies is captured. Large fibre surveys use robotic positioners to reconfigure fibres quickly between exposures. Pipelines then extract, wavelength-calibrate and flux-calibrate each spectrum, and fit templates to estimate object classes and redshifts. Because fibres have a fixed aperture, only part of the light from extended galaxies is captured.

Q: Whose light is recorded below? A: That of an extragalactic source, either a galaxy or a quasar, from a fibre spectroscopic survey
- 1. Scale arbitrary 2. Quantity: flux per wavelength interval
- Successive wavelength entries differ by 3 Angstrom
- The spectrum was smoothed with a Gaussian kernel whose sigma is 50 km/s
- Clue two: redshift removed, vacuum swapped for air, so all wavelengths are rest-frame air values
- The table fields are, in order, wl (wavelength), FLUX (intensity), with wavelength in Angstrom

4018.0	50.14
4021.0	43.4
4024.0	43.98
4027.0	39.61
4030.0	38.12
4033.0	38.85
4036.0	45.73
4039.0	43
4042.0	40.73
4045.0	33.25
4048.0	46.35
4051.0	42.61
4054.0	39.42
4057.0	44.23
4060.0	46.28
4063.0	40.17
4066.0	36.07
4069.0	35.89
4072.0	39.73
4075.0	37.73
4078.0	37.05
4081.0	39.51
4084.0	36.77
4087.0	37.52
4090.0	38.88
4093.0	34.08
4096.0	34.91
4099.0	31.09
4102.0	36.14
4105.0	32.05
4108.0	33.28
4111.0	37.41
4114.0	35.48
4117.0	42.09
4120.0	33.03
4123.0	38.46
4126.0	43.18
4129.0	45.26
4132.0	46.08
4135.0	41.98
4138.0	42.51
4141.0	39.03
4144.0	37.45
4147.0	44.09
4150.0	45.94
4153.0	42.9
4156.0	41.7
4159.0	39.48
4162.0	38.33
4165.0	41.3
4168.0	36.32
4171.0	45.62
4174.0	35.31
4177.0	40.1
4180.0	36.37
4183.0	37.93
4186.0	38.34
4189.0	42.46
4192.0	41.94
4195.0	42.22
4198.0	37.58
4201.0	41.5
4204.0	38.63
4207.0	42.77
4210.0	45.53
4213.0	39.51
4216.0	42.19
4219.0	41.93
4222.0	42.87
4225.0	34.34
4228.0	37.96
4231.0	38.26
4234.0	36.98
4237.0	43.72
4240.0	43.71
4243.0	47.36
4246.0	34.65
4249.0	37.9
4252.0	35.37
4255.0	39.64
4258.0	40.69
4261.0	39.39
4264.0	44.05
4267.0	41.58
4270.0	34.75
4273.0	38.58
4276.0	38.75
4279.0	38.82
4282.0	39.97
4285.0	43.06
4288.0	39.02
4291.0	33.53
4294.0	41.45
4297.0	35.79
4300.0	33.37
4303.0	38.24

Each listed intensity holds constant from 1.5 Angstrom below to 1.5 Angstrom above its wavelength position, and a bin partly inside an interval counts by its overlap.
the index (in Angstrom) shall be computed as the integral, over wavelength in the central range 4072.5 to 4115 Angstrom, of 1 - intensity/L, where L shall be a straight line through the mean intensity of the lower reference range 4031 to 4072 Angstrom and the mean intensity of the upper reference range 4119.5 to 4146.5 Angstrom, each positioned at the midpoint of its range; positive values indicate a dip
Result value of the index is 5.28 Angstrom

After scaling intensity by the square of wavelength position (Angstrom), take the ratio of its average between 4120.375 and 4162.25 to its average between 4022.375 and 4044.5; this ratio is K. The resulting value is 1.07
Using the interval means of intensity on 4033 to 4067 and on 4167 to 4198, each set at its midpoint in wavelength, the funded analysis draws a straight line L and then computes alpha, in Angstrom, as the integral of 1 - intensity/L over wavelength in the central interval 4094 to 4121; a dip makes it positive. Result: 3.7 Angstrom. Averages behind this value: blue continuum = 41.6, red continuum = 39.6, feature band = 35.1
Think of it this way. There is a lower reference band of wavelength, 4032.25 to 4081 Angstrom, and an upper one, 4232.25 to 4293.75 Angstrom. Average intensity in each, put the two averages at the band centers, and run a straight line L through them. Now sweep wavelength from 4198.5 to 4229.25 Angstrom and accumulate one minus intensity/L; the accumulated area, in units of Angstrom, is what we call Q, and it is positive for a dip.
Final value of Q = -0.6 Angstrom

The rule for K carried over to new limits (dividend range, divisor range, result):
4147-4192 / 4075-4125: 1.15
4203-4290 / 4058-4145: 1.12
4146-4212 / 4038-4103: 1.11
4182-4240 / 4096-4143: 1.10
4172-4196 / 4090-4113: 1.19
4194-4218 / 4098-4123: 1.22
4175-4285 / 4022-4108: 1.12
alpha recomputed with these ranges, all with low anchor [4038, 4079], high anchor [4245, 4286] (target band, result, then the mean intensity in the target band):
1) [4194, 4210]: -0.6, 41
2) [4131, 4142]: -0.7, 42.4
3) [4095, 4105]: 1.6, 33.7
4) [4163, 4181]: 0.2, 39.2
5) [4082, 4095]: 1.0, 36.8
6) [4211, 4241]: -0.7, 40.2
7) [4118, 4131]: -0.2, 40.3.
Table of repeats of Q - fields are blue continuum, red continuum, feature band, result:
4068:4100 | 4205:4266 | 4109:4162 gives -3.9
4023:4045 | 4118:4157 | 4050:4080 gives 0.9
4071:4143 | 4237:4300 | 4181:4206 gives -0.8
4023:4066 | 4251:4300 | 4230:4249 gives -0.6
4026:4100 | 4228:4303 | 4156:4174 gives -0.4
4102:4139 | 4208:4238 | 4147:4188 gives -0.5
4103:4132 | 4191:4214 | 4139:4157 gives -1.2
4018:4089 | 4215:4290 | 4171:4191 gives 0.5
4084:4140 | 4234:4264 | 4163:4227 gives -1.3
